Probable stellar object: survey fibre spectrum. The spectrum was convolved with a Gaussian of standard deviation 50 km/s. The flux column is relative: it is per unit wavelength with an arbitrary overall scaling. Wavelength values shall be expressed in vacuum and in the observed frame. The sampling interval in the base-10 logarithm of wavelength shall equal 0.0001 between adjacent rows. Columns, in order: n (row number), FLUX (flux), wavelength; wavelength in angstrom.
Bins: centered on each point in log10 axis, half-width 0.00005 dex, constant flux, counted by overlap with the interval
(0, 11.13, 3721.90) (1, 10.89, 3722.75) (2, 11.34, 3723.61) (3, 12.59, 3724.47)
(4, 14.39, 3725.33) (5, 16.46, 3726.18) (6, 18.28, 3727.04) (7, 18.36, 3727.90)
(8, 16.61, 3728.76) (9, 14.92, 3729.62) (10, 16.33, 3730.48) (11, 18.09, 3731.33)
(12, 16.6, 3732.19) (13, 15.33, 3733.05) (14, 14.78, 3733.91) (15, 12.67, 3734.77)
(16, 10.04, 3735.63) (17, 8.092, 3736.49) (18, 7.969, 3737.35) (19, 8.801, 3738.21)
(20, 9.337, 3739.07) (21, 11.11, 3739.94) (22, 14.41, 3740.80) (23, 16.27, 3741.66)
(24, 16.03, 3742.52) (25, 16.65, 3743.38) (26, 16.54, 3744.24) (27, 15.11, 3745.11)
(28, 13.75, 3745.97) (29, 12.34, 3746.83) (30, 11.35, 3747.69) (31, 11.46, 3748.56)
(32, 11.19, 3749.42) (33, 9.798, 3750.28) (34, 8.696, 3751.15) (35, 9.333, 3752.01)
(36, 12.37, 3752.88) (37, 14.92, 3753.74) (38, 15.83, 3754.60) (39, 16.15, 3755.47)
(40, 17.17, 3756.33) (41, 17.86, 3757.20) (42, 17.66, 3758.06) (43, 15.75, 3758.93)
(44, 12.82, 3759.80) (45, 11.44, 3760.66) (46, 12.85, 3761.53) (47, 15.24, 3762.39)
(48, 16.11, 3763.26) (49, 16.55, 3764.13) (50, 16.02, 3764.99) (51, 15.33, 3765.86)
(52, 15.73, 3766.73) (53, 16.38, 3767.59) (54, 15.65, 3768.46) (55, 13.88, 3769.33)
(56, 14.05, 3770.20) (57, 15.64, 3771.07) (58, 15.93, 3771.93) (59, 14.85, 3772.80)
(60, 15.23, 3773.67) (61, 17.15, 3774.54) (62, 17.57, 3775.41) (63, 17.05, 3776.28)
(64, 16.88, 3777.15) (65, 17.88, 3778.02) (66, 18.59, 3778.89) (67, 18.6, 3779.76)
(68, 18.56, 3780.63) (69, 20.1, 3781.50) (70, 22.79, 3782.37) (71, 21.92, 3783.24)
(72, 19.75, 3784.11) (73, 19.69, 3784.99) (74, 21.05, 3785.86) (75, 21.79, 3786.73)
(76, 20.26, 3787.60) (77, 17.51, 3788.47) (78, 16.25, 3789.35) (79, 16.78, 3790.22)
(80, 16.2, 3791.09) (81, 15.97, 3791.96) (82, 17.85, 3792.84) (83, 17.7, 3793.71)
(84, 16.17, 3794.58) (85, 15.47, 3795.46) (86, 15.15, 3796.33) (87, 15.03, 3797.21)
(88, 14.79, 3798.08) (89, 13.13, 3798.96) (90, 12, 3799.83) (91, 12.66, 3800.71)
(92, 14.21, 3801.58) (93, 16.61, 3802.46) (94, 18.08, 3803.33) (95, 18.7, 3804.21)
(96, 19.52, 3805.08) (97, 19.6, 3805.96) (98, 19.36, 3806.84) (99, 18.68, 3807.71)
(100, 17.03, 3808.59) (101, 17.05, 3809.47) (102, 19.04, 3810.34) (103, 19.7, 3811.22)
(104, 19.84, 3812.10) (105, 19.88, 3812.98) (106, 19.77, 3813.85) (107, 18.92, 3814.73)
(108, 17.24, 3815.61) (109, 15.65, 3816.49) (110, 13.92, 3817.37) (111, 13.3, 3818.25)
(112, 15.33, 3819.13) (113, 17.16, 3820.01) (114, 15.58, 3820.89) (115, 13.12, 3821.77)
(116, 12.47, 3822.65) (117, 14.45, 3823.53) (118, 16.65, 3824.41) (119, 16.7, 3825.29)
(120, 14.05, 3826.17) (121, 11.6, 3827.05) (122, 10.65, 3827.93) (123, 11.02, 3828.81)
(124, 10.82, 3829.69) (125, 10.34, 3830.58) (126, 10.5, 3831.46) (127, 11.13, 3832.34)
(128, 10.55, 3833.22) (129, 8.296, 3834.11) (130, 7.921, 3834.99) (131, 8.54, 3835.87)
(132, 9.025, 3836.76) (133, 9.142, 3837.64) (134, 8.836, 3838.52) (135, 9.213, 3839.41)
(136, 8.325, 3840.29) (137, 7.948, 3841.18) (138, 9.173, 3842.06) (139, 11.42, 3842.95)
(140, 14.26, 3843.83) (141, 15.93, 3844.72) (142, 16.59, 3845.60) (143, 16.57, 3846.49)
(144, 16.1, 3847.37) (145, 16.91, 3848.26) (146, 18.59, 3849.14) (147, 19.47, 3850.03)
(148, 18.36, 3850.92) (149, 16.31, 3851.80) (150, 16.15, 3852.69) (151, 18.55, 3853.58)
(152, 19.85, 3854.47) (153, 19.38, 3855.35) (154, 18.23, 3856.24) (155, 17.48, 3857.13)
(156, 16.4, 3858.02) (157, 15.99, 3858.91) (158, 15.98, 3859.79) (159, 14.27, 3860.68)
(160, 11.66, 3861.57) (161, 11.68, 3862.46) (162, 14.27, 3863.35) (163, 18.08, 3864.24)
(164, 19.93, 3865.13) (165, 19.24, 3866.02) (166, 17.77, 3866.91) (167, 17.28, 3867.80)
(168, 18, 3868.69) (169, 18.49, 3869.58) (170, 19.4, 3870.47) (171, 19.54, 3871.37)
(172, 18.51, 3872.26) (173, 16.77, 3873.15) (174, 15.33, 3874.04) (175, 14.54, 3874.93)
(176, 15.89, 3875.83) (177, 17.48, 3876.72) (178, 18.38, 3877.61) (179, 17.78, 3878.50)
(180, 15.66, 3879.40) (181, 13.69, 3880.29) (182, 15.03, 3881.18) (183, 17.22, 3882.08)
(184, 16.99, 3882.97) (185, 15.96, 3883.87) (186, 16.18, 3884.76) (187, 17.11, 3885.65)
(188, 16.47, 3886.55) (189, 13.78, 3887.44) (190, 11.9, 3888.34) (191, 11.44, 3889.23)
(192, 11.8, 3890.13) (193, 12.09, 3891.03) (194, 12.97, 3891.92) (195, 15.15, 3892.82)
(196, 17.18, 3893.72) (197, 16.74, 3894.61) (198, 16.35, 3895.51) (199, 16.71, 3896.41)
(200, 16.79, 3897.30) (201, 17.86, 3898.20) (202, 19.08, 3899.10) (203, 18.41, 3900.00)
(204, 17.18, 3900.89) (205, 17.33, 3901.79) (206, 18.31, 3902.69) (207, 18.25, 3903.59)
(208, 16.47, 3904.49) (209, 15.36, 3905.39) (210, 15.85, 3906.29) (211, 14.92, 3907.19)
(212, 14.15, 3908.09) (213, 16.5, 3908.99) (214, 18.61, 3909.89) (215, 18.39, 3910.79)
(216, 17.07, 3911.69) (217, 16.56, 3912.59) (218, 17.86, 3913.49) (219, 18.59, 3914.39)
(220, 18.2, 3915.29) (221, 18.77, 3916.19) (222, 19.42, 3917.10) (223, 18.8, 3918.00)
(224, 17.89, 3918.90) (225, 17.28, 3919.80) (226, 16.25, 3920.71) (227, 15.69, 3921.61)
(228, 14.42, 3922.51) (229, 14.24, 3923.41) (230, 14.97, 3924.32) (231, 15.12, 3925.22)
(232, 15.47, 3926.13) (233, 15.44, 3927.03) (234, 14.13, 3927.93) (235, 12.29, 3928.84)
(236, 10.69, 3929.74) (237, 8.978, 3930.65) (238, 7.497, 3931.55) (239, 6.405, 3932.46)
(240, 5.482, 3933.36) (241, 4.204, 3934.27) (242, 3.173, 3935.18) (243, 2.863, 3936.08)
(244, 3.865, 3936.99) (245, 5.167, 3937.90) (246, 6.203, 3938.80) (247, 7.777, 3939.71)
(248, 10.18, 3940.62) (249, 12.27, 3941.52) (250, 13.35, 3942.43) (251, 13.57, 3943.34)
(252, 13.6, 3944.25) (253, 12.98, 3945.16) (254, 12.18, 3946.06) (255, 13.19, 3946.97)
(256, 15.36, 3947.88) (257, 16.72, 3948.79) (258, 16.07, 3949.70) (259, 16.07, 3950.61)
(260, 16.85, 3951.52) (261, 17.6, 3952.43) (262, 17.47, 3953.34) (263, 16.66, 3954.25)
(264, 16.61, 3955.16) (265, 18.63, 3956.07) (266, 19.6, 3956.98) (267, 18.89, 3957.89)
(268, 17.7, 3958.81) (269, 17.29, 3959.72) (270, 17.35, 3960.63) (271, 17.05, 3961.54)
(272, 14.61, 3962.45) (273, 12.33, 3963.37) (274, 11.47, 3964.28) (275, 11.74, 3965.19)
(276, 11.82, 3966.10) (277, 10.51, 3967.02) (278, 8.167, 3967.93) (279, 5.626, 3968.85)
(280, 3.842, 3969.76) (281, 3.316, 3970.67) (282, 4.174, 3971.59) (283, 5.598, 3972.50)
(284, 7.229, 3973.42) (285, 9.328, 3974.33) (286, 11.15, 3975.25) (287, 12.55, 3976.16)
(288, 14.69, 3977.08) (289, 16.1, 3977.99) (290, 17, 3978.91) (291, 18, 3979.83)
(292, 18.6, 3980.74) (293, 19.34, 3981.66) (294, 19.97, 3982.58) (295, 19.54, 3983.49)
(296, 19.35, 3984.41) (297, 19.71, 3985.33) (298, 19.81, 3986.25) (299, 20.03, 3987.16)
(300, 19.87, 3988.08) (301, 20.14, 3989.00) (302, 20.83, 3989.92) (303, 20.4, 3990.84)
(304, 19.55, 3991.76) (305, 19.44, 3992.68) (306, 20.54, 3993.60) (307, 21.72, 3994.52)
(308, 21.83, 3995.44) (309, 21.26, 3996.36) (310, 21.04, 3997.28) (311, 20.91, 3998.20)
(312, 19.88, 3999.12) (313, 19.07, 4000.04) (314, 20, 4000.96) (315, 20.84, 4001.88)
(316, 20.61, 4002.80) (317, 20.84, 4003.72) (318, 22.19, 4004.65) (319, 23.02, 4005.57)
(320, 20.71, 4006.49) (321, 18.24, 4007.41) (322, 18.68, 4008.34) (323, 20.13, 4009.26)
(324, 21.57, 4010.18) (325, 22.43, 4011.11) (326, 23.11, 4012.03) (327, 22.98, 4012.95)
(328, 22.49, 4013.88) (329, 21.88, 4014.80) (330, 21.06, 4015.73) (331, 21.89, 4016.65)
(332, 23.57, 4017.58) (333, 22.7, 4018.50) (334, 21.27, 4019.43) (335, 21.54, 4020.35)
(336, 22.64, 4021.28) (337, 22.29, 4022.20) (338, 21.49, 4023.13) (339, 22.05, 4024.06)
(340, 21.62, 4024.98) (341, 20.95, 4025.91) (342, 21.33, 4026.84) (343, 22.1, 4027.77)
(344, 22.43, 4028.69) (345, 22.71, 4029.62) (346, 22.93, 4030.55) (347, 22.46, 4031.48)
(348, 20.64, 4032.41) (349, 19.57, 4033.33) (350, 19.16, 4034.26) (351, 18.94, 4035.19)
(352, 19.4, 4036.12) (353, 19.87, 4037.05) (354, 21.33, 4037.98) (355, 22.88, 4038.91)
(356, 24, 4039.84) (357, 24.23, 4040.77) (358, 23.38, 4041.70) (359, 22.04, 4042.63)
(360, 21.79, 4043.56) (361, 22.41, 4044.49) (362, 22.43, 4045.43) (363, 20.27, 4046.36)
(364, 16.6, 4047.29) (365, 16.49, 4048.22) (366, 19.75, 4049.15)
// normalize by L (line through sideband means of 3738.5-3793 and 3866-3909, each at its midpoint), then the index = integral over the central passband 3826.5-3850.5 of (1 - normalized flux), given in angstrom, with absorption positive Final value 6.4 angstrom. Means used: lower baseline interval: 15.8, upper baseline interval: 16.3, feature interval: 11.8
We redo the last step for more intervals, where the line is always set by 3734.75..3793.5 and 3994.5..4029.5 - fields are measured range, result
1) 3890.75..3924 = 3.6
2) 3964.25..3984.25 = 8.4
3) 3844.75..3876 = 1.2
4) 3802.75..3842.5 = 6.3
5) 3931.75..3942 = 7.0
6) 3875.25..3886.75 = 1.1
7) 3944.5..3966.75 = 4.9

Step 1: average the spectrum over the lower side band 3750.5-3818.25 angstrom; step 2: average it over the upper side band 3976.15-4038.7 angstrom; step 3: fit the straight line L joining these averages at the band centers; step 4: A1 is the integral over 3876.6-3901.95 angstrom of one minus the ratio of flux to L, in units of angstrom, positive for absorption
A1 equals 3.6 angstrom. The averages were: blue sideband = 16.6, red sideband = 20.6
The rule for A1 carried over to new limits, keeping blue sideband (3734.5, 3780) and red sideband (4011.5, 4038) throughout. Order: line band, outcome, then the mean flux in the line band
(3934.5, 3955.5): 8.00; 12.1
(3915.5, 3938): 8.04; 12.1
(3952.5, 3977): 9.17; 12.4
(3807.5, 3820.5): -1.37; 17.5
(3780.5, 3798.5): -3.57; 18.1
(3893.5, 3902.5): 0.36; 17.4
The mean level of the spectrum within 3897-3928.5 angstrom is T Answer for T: 16.8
